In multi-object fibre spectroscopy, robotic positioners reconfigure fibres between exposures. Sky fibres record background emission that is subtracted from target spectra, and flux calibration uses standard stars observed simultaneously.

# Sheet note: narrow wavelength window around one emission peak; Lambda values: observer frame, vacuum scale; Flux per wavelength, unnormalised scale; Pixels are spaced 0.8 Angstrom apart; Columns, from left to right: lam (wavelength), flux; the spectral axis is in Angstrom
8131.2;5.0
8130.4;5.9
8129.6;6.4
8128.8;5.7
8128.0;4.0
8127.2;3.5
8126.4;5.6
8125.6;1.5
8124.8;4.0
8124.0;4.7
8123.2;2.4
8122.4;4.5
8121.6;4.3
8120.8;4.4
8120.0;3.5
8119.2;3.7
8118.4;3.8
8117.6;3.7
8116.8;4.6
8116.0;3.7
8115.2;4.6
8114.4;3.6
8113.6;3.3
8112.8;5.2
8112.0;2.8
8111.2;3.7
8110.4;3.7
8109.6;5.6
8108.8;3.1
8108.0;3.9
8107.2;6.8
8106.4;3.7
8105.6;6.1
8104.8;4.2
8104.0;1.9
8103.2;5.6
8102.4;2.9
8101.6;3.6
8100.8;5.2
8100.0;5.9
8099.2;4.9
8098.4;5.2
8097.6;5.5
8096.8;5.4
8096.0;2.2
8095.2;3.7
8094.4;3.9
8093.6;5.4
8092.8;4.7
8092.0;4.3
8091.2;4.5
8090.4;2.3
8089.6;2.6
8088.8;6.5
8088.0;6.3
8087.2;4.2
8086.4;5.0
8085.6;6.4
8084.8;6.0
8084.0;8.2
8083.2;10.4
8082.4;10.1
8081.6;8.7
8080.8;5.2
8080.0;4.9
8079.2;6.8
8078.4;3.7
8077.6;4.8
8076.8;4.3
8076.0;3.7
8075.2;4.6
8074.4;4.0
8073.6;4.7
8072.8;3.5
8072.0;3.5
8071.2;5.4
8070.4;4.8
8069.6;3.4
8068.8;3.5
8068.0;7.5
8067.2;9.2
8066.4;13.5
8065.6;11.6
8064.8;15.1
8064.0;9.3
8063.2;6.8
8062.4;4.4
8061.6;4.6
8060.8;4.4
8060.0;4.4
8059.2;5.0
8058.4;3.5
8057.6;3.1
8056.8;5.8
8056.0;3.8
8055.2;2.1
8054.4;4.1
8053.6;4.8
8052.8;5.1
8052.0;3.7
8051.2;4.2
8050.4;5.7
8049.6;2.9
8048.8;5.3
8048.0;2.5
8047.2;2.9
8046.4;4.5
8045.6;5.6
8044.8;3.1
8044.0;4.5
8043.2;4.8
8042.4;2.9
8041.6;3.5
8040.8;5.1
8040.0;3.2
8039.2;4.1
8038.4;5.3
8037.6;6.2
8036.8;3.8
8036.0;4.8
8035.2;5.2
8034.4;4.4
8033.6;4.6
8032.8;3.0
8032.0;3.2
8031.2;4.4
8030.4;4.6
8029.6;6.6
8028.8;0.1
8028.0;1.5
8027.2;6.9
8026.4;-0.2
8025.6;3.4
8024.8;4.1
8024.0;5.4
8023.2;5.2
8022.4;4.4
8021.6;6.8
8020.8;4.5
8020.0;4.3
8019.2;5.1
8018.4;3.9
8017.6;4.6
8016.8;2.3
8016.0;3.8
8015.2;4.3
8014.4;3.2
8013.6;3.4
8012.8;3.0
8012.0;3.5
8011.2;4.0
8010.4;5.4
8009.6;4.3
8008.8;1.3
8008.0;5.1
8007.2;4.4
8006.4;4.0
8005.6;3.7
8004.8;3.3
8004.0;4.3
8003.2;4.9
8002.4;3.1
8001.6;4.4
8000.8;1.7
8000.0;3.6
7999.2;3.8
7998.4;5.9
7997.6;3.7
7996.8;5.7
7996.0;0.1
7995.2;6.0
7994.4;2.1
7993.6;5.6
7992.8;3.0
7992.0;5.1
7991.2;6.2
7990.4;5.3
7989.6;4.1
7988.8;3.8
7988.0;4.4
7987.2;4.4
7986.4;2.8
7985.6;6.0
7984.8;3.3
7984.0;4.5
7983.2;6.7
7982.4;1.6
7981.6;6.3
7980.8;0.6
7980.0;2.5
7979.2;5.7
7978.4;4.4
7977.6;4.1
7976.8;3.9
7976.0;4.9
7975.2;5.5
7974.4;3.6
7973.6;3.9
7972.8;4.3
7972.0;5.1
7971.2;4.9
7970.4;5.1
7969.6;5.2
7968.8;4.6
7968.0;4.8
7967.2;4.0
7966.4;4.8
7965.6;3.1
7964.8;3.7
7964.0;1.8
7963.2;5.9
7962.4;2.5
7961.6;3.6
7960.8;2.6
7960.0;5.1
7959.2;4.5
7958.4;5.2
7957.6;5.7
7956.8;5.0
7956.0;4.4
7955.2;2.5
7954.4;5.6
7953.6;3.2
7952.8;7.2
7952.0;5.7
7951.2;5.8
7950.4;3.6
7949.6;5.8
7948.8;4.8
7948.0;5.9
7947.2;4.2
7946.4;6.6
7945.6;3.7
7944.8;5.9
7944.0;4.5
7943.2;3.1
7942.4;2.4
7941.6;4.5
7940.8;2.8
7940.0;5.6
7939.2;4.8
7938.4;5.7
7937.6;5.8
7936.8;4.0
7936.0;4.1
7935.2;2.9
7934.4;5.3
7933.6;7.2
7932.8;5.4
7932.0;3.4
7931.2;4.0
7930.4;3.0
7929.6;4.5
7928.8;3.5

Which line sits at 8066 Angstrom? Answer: [S II]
